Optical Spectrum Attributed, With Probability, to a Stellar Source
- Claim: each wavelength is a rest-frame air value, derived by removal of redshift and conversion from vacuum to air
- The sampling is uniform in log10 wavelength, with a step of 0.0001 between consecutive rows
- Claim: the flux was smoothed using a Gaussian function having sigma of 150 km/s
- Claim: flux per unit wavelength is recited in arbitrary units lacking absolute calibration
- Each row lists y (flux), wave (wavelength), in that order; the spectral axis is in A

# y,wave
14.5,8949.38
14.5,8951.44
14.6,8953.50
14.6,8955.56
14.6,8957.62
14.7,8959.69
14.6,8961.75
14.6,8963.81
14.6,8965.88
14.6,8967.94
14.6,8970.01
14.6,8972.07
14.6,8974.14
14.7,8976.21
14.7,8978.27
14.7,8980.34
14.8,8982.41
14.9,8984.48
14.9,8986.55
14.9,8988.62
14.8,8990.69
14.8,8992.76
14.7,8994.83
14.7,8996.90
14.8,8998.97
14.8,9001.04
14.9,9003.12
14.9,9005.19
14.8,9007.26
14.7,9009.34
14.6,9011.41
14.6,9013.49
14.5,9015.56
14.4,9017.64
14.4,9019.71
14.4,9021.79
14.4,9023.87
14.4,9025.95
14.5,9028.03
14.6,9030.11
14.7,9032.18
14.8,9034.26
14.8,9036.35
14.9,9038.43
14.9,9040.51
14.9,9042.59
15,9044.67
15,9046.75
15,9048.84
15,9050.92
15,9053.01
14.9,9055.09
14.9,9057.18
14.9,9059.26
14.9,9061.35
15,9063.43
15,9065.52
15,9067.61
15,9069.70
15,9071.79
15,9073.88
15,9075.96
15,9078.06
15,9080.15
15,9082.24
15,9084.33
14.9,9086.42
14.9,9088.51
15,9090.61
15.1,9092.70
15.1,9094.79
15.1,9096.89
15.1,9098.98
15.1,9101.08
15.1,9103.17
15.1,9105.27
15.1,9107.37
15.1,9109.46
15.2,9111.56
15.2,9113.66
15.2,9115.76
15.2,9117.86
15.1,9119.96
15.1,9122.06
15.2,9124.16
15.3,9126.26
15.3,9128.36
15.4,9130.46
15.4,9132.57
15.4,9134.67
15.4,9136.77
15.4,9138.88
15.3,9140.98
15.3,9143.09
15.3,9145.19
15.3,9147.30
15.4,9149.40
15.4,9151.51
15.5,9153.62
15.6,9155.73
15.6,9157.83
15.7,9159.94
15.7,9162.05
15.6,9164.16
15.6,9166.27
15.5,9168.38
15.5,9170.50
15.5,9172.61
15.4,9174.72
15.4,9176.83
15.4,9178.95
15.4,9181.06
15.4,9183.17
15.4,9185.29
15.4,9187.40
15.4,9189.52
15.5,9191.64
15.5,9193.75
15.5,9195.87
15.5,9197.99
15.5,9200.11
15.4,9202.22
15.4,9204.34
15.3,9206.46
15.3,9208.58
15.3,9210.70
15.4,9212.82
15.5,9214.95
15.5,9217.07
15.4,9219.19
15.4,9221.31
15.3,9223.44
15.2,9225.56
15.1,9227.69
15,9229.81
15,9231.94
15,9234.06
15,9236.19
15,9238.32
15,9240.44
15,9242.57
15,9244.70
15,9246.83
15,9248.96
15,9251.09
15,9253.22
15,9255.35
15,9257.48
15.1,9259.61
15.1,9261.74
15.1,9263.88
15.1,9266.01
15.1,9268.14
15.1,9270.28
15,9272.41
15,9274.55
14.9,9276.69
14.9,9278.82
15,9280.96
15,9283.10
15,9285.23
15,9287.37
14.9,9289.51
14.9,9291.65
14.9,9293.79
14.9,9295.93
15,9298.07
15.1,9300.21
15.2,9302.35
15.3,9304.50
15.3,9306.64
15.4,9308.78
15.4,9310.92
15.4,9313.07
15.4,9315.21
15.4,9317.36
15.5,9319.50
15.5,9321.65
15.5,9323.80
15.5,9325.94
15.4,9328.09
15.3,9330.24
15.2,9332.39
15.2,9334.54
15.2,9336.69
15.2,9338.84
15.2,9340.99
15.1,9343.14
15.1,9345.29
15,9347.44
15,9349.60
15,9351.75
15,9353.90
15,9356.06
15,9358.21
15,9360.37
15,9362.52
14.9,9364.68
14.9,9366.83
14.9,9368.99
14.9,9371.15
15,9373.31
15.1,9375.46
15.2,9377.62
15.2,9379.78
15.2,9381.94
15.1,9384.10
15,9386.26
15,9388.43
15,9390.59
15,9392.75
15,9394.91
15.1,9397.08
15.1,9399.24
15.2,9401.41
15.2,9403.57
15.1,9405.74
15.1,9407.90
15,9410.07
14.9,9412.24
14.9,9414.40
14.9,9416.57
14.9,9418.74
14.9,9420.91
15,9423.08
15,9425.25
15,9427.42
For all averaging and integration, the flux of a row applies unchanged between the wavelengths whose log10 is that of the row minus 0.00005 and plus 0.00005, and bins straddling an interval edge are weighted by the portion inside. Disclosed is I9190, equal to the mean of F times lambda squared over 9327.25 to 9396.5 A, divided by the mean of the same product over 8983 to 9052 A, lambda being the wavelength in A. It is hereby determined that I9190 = 1.10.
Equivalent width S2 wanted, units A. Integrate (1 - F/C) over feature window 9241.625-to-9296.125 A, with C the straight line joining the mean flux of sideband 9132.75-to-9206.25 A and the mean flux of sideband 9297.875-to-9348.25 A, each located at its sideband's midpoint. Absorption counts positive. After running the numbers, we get 1.2 A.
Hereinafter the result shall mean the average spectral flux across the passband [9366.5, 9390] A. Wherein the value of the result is 15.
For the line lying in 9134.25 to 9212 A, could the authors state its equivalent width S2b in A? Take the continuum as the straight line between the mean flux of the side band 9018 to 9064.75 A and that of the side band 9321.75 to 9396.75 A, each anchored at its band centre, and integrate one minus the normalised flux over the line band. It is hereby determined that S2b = -2.75 A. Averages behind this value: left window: 14.8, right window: 15.1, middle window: 15.4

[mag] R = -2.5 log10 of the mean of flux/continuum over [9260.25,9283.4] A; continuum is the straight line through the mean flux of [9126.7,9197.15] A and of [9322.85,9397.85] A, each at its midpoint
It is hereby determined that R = 0.02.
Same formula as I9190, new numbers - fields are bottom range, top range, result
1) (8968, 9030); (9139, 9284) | 1.09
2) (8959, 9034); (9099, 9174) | 1.08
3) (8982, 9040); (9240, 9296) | 1.08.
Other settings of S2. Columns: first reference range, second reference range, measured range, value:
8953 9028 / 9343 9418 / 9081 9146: -1.74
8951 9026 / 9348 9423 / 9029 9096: -0.97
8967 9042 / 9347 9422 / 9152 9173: -1.06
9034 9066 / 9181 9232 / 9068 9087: 0.02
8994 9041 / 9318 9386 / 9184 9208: -0.83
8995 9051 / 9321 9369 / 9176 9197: -0.71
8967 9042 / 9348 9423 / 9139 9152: -0.46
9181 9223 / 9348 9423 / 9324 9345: -0.18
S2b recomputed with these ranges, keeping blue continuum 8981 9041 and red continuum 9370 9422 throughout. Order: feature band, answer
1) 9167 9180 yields -0.5 A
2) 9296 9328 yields -0.8 A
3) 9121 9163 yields -1.7 A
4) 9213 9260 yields -0.7 A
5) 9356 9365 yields 0.0 A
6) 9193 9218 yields -0.9 A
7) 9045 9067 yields -0.3 A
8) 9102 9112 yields -0.2 A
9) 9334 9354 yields -0.1 A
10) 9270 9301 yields -0.1 A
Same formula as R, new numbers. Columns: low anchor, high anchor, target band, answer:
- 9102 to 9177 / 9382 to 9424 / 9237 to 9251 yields 0.02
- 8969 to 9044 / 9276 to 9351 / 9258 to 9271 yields 0.00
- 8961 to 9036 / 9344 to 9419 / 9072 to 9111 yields -0.02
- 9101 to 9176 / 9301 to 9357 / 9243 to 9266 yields 0.02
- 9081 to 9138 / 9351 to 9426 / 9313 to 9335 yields -0.02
